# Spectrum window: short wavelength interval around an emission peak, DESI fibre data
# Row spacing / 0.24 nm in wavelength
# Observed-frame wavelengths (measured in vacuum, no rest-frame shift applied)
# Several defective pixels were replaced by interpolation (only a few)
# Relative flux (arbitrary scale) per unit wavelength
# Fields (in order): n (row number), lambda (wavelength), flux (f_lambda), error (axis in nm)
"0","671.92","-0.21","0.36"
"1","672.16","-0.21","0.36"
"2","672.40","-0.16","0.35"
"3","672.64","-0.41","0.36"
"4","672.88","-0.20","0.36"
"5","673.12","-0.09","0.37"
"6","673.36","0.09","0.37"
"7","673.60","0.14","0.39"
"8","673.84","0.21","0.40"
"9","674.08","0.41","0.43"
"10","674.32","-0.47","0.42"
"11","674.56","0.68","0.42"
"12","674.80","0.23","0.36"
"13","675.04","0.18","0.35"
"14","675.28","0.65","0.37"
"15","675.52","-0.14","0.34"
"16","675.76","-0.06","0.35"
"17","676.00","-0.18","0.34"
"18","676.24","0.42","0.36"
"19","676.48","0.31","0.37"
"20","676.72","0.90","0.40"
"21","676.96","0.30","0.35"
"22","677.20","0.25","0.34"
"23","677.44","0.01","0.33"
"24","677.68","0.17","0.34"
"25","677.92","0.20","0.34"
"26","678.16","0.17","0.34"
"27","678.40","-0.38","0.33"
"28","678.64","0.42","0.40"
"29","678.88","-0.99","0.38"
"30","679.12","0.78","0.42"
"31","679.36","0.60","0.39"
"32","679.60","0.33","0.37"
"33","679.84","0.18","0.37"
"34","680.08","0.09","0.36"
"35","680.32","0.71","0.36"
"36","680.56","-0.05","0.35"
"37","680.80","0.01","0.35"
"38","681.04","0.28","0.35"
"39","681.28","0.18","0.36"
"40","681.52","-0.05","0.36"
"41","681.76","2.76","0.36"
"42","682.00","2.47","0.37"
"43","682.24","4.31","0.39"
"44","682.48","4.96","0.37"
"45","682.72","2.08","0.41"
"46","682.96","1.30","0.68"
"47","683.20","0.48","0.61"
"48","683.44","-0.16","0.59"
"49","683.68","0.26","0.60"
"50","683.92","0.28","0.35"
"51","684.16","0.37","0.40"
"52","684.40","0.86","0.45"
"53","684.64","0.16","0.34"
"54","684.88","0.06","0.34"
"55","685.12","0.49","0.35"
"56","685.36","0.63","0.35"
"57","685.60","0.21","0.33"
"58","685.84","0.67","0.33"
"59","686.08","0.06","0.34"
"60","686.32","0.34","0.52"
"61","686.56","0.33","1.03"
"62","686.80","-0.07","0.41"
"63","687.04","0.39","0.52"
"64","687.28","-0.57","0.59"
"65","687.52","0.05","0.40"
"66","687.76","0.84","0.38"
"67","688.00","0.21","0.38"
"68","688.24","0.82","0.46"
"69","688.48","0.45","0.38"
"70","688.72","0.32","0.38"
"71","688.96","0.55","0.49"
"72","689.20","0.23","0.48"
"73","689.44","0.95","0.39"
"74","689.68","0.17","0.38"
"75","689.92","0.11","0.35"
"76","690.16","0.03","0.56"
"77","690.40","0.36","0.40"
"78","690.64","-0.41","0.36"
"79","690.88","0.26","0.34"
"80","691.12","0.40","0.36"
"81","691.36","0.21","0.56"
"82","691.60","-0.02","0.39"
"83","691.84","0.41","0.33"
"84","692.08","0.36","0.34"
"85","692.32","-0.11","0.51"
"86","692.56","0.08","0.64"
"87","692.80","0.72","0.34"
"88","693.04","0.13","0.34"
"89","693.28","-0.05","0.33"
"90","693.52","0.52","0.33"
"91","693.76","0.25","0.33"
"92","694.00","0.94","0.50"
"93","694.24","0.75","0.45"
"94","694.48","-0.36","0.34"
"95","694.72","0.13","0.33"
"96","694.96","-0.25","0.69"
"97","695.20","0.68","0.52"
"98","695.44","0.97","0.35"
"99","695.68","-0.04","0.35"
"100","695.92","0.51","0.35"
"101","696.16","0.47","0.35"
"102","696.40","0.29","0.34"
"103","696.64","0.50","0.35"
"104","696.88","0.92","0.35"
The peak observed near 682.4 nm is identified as [O II] 3727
